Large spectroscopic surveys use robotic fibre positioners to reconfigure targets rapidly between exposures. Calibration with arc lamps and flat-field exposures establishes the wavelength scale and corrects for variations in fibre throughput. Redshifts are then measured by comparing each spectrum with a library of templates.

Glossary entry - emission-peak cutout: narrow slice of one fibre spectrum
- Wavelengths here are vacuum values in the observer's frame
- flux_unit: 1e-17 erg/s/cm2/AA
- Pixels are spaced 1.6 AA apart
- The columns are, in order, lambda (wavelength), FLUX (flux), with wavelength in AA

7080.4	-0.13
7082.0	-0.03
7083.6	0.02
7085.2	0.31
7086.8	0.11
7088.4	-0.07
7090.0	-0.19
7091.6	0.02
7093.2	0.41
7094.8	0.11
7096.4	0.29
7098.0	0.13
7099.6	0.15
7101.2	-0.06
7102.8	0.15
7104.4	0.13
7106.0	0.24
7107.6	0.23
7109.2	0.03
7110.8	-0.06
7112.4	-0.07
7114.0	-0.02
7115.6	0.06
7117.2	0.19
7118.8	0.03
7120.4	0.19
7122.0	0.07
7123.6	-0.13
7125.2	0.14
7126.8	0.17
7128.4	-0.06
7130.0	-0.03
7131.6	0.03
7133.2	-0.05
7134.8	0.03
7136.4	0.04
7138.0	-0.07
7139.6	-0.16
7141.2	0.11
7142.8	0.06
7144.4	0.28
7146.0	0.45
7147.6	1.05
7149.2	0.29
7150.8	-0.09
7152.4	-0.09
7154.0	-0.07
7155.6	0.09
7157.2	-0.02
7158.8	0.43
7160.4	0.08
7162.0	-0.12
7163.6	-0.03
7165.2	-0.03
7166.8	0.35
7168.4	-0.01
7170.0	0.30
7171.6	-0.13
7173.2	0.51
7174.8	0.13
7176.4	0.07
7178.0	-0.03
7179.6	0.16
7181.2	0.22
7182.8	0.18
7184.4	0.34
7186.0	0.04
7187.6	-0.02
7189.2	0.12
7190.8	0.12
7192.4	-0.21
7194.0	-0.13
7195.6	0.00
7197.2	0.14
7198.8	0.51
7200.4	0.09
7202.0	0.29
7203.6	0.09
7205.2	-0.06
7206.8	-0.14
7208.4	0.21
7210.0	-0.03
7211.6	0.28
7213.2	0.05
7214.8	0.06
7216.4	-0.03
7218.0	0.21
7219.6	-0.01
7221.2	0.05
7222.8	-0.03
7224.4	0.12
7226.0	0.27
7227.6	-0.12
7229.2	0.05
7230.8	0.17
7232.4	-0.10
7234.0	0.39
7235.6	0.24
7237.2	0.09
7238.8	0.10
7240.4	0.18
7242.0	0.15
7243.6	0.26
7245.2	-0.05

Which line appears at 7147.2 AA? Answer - H-gamma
